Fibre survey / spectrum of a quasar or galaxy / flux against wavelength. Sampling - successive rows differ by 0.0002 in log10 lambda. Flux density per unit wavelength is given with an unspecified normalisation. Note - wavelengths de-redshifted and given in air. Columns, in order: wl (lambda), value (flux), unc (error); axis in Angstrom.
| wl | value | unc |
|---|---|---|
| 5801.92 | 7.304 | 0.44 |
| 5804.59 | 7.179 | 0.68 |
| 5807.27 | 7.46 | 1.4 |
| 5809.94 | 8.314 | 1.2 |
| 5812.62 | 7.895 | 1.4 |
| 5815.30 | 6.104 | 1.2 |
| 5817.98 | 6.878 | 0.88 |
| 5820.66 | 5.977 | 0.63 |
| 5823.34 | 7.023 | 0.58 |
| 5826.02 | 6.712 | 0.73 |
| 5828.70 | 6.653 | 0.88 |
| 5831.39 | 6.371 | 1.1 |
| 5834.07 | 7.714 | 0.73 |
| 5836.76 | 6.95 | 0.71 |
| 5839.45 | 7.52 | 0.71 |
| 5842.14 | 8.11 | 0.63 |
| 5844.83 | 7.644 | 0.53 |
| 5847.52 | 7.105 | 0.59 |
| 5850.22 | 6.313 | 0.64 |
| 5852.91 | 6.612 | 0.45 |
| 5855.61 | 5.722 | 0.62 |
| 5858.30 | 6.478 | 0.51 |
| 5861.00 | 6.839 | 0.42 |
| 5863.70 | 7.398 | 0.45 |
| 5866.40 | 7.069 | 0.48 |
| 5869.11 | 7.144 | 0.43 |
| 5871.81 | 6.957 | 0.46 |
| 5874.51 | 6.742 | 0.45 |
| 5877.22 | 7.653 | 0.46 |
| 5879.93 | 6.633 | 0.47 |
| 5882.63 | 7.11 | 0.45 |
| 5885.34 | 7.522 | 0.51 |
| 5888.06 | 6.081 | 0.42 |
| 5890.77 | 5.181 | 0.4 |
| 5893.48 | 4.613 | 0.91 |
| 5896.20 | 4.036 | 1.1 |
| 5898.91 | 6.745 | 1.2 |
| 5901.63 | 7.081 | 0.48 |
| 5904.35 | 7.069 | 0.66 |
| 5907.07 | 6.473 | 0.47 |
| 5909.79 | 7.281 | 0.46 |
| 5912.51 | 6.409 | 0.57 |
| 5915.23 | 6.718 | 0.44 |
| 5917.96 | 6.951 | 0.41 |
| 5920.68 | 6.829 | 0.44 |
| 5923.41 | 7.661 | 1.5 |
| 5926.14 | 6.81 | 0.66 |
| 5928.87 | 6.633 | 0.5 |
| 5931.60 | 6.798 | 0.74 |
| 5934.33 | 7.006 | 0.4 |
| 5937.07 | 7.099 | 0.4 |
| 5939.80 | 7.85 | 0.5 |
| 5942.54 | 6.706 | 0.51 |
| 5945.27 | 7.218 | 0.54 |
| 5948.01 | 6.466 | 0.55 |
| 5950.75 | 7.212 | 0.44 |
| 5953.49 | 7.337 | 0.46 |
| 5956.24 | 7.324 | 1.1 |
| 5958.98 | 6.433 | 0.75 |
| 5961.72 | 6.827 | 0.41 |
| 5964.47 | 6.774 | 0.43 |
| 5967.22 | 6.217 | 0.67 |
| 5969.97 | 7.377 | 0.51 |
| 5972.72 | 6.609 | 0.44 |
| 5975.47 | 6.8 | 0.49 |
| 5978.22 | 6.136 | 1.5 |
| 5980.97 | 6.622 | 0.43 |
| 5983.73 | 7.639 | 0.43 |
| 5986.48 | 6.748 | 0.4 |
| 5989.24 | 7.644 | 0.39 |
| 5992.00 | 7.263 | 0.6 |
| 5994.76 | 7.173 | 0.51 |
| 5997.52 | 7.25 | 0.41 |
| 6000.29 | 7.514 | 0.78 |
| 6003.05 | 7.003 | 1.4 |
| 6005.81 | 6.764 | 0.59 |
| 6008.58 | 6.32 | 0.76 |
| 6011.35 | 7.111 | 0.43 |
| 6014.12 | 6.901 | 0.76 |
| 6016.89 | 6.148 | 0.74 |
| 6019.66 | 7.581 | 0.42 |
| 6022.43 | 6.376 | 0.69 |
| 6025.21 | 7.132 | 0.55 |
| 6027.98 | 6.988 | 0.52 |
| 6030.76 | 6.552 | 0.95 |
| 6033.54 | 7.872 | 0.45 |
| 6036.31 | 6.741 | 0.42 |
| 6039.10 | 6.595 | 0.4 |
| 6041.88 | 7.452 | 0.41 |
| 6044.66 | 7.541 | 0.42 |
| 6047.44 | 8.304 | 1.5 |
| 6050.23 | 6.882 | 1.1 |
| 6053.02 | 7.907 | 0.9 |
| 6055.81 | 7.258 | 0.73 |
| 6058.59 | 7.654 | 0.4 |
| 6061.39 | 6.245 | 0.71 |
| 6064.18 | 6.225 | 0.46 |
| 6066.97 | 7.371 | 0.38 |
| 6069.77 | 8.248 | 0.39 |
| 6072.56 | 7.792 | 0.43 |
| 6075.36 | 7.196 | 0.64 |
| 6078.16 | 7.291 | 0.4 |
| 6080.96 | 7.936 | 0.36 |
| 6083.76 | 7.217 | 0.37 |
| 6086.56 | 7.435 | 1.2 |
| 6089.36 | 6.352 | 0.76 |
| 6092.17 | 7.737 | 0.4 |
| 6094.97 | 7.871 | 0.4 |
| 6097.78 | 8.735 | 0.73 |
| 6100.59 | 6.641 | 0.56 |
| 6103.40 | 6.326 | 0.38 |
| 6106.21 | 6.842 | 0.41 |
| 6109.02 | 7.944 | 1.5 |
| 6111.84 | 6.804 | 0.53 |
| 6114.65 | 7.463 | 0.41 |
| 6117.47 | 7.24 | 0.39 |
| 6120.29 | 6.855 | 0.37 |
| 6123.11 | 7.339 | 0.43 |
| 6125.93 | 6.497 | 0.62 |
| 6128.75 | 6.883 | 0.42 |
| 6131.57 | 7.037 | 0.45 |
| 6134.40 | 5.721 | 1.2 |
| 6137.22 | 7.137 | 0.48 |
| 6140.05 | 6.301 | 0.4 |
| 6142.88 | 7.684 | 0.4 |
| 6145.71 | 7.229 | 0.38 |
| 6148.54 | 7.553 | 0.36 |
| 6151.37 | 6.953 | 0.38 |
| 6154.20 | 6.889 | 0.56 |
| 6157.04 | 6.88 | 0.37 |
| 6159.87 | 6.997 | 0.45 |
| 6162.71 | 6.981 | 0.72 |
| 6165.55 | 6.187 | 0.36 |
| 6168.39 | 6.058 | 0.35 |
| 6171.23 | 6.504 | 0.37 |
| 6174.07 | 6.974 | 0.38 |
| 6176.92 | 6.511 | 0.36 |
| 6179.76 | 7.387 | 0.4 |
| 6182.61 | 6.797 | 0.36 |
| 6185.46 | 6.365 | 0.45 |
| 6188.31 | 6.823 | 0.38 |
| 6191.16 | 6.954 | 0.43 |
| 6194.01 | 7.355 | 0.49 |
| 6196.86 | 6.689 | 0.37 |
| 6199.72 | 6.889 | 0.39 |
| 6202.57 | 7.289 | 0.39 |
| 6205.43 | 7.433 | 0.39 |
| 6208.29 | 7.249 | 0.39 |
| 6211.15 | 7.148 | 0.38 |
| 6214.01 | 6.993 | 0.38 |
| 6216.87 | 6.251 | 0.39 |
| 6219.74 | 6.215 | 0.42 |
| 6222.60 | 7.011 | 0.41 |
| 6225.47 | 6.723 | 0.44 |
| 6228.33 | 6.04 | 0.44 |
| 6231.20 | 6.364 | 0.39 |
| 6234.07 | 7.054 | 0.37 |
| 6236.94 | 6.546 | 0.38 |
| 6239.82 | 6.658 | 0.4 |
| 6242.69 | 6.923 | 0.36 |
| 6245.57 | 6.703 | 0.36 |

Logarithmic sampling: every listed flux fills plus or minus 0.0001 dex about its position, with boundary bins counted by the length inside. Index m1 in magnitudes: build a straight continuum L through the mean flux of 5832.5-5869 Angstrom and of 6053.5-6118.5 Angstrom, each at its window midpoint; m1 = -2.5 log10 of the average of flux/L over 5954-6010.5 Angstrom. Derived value 0.04 mag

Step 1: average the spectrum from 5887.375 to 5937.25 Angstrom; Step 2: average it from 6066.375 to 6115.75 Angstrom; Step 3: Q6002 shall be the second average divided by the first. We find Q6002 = 1.1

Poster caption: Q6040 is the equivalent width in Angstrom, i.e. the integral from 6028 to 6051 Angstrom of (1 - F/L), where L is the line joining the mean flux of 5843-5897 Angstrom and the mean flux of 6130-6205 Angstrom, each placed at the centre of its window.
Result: -1.7 Angstrom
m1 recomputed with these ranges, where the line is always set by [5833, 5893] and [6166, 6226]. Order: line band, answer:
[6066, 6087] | -0.11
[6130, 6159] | -0.02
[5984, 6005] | -0.06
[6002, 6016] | 0.01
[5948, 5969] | 0.00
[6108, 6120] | -0.07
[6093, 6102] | -0.13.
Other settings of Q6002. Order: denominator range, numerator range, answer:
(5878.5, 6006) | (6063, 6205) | 1.04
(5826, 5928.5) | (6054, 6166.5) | 1.05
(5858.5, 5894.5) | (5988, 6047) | 1.05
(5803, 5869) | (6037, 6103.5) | 1.05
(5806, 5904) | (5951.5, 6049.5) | 1.03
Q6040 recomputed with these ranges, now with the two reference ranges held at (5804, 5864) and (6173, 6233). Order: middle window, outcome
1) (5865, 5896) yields 2.0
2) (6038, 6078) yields -2.6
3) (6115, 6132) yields -0.3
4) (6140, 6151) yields -0.7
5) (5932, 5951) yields -0.3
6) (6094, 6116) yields -1.4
